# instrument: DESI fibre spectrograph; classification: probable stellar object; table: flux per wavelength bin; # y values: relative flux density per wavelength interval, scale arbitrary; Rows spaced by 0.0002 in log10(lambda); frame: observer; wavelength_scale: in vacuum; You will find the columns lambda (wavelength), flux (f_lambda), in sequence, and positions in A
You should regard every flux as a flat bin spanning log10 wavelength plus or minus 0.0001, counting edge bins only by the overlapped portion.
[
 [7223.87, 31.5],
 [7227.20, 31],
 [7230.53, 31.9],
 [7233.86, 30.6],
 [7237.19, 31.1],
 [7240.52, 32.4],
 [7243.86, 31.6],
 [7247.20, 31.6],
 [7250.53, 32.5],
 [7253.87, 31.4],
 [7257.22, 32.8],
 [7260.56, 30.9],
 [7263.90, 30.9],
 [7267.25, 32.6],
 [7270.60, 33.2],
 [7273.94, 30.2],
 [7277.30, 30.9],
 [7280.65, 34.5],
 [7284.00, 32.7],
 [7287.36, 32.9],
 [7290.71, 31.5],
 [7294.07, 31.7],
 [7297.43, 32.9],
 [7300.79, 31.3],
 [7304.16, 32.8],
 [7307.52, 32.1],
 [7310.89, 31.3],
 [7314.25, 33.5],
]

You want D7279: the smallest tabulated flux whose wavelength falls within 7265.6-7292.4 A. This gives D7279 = 30.2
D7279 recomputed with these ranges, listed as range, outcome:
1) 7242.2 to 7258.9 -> 31.4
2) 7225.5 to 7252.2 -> 30.6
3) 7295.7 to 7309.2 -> 31.3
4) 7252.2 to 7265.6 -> 30.9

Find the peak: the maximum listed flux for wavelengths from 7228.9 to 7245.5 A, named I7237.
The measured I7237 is 32.4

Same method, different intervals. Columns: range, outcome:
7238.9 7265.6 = 32.8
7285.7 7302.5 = 32.9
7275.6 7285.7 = 34.5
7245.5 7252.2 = 32.5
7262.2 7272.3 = 33.2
